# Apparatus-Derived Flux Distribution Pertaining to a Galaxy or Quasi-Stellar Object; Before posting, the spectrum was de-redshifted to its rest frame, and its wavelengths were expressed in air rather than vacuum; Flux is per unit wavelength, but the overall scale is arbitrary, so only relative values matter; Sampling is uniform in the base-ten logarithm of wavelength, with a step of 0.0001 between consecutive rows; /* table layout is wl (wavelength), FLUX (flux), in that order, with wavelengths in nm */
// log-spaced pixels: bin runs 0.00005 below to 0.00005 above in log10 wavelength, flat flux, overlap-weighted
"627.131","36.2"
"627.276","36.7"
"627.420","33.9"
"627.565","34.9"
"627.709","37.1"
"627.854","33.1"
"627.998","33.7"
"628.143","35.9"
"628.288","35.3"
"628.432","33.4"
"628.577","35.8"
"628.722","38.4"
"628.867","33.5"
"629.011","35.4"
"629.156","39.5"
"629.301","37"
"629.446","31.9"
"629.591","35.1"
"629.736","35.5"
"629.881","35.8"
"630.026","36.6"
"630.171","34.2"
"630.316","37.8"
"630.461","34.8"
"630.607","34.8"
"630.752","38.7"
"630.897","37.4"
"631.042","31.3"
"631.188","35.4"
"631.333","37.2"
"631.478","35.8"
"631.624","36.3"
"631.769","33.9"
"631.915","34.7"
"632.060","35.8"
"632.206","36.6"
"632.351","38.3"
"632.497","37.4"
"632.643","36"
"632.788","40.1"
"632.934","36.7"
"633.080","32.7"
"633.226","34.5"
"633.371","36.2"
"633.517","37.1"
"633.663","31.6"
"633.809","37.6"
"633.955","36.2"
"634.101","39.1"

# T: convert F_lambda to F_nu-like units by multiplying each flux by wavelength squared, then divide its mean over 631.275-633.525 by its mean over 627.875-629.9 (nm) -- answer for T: 1.03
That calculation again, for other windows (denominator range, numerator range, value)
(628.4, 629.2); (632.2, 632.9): 1.06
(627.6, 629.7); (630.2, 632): 1.02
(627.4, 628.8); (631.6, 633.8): 1.04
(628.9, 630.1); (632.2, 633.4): 1.03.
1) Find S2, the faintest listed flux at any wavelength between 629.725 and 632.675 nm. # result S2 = 31.3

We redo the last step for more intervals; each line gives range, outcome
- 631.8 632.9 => 34.7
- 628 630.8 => 31.9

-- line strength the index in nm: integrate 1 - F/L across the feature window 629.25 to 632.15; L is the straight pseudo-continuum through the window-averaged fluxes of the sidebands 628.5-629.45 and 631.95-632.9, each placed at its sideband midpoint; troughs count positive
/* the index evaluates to 0.10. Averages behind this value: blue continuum 36.2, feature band 35.5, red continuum 37.2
